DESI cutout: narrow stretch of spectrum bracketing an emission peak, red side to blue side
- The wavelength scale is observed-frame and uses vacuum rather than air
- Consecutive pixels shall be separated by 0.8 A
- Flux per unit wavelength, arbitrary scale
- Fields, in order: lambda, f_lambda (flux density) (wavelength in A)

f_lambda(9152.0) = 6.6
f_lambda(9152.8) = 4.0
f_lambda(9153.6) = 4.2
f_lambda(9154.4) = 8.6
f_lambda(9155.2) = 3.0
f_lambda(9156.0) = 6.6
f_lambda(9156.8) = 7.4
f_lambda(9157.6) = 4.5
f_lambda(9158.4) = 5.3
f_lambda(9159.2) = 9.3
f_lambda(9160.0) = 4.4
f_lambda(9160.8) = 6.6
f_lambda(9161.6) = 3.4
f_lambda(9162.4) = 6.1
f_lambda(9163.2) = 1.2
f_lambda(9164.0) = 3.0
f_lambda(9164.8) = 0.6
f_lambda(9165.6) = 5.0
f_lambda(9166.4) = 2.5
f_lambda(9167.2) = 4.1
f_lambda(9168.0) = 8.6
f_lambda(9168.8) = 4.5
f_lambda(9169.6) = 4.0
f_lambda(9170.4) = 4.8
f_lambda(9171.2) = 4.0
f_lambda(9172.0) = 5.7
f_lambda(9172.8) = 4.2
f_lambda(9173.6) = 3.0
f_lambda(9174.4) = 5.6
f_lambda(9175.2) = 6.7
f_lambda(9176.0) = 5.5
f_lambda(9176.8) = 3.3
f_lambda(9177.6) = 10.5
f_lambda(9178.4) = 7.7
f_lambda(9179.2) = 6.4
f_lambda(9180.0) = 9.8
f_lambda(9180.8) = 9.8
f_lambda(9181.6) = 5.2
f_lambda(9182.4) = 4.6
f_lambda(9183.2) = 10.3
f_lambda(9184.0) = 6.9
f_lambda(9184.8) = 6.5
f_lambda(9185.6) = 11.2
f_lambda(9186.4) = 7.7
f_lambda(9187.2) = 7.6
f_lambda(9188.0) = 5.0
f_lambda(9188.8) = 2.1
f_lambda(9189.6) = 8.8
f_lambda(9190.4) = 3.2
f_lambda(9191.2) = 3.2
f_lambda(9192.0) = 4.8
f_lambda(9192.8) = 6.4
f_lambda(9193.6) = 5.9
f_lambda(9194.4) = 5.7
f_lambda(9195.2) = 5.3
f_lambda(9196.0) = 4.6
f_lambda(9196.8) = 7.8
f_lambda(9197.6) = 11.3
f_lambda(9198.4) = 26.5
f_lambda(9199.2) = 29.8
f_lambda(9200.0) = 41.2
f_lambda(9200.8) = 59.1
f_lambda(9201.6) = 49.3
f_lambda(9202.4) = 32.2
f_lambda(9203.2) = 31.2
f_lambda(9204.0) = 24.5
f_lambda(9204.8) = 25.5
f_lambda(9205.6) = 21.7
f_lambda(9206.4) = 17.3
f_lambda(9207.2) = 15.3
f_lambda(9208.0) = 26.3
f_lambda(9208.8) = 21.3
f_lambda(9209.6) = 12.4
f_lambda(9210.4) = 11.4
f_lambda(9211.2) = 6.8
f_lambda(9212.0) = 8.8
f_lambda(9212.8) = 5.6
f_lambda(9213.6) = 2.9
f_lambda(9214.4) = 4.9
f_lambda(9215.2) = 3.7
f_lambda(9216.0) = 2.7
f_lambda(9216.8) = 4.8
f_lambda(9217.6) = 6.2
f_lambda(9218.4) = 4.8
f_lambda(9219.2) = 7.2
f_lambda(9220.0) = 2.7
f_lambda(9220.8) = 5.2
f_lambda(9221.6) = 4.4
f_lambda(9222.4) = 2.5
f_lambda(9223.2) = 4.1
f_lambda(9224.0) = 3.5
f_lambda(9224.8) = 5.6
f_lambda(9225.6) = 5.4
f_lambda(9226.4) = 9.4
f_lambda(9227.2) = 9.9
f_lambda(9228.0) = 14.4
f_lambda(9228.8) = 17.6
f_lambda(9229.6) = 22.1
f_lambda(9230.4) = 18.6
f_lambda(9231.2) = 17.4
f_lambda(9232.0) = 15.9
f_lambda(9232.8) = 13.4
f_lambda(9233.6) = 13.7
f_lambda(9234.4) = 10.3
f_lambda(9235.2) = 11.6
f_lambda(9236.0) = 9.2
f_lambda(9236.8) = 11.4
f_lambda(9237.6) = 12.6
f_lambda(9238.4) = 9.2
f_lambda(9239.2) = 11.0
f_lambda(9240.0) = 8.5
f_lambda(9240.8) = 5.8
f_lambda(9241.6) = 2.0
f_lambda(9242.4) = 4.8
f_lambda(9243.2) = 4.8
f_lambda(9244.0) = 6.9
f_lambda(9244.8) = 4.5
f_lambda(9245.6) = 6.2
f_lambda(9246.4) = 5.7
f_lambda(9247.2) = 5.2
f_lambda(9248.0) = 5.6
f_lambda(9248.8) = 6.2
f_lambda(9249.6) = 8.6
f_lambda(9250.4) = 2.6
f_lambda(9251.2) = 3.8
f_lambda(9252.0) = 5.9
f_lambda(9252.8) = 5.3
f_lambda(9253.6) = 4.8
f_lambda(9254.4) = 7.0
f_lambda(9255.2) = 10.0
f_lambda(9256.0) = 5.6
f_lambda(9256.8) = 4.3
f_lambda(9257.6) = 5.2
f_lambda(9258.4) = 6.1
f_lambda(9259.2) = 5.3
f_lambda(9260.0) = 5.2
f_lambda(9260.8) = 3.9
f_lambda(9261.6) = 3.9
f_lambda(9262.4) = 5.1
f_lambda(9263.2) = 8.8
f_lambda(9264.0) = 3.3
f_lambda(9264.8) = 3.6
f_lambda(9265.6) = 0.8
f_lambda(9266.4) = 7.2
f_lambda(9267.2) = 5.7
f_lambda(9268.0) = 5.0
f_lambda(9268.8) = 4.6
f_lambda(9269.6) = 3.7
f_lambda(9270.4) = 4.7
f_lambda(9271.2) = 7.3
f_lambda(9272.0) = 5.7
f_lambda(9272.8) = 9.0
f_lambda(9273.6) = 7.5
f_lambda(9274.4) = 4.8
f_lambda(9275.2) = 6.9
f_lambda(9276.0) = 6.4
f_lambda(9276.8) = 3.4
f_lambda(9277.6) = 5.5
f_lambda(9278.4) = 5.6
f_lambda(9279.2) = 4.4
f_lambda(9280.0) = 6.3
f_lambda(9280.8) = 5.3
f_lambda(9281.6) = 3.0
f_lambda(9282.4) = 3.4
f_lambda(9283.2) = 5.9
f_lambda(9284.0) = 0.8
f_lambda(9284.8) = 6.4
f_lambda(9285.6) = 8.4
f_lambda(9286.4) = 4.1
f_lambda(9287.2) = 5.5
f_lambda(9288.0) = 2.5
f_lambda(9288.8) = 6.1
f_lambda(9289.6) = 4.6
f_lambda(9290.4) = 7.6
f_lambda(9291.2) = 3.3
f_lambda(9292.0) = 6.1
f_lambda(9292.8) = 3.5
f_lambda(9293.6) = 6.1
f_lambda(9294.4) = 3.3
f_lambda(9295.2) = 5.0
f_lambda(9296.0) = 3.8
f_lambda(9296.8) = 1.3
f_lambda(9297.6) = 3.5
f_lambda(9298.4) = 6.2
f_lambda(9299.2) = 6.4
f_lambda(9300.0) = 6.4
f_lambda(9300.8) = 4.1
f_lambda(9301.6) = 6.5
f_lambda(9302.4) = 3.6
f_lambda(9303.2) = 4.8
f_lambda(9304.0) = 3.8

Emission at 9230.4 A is [N II]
